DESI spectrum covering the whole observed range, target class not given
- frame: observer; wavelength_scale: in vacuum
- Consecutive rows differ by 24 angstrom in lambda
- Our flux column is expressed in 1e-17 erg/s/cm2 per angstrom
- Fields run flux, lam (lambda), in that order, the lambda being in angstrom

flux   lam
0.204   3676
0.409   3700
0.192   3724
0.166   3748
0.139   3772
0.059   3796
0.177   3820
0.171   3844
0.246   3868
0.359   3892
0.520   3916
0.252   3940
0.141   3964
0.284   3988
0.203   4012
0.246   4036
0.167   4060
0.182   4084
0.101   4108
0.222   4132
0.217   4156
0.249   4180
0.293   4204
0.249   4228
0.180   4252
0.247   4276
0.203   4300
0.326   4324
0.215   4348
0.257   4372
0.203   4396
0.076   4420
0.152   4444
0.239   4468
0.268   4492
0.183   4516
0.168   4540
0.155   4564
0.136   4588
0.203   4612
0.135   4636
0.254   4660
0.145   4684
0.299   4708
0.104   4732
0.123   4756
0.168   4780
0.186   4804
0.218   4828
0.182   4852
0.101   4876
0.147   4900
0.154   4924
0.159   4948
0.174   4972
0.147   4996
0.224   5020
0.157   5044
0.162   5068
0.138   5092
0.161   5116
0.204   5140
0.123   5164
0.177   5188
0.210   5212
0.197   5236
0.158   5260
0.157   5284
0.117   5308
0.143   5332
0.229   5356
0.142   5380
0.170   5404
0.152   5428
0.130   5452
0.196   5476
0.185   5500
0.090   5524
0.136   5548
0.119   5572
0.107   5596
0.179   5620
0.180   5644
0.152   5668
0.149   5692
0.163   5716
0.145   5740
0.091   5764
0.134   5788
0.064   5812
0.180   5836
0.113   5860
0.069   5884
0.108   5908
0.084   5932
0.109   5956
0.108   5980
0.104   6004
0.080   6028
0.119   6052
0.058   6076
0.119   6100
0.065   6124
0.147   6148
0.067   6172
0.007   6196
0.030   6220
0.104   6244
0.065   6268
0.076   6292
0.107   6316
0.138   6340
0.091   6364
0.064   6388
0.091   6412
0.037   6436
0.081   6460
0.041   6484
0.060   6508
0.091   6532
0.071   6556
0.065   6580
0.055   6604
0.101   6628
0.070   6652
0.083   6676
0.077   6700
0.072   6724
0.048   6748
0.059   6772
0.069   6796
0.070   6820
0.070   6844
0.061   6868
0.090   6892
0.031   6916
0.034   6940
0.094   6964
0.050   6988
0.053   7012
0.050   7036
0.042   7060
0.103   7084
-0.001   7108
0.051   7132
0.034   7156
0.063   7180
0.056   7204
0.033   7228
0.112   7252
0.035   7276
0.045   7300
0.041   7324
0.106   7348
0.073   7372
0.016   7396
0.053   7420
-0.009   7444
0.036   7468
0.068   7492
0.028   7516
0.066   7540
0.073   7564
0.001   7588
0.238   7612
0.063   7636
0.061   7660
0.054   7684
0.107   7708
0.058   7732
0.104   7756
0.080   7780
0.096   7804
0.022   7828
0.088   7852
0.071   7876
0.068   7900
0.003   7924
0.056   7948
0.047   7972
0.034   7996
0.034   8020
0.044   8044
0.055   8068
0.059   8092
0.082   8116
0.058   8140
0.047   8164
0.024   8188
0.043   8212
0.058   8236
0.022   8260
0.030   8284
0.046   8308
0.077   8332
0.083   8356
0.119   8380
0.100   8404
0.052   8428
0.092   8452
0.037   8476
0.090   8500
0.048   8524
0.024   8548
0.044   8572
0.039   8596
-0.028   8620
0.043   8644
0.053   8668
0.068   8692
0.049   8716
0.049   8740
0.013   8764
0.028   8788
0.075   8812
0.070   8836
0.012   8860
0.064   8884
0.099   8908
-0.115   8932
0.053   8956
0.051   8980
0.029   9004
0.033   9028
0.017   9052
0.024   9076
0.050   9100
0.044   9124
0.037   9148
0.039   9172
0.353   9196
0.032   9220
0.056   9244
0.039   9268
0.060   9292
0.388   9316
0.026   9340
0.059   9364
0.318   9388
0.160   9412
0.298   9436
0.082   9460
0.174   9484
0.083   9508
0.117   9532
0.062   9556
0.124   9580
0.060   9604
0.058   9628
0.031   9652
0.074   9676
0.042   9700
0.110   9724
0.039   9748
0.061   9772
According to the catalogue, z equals 1.466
